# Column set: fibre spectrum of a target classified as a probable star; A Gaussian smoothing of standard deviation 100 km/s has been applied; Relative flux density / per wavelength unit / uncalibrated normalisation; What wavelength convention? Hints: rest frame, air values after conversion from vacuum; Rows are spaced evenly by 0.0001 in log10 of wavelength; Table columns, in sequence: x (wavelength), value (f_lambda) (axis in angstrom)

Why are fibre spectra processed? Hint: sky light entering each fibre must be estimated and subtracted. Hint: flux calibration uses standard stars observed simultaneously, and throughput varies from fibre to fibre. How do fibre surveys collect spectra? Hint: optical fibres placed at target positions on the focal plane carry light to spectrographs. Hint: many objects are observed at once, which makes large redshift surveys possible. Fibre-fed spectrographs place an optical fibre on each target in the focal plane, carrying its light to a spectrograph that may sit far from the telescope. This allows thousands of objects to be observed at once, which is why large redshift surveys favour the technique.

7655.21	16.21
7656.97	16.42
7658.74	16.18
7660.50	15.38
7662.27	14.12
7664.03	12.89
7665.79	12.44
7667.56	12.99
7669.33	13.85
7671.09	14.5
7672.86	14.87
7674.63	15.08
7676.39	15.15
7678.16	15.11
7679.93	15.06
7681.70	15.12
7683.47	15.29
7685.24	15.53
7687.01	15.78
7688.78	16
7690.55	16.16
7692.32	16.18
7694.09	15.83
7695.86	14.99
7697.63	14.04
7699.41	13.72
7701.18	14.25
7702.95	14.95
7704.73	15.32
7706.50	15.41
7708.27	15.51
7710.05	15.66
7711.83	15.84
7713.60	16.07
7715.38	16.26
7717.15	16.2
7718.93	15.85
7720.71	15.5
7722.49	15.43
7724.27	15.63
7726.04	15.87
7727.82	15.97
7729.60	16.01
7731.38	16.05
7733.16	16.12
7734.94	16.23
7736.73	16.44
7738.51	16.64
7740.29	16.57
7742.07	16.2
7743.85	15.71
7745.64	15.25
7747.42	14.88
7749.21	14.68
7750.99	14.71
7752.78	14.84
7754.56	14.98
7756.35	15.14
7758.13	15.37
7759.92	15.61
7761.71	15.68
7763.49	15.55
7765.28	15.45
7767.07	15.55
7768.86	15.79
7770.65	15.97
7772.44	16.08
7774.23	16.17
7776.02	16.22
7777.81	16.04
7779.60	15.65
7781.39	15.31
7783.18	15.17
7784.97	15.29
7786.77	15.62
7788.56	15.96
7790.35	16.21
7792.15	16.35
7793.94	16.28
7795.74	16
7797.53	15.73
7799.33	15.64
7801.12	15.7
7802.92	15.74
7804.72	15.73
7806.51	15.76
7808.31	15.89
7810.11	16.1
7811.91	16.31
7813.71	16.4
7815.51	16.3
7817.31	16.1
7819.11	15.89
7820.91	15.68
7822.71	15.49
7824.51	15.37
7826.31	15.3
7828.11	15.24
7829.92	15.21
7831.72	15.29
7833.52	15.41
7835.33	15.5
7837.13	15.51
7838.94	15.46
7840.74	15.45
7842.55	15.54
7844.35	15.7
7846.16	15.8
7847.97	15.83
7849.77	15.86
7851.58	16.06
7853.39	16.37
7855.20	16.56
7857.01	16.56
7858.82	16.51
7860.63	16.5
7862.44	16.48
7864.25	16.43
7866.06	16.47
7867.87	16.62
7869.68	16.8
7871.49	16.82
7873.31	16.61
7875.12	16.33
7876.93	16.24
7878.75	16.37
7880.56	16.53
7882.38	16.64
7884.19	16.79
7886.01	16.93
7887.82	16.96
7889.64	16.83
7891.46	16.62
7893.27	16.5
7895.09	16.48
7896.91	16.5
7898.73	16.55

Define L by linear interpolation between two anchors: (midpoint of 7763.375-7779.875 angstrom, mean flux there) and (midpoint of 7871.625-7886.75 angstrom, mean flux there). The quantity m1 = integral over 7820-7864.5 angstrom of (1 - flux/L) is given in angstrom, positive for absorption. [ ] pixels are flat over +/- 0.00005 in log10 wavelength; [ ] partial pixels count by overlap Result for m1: 1.43 angstrom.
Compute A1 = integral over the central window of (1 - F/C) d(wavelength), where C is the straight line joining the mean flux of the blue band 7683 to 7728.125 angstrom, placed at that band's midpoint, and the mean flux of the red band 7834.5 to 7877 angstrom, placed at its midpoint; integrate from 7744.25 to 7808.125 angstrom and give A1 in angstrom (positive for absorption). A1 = 0.9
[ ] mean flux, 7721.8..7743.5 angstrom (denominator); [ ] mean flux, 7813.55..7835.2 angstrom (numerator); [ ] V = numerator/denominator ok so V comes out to 0.97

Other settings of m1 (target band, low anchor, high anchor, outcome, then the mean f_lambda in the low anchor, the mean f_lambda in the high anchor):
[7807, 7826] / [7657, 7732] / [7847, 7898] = 0.2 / 15.2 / 16.5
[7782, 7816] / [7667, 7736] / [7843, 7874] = 0.2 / 15.4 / 16.3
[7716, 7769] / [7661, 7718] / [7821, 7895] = -1.0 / 15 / 16.1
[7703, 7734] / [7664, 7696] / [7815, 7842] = -1.4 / 14.9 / 15.5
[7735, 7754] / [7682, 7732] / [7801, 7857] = 0.0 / 15.5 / 15.8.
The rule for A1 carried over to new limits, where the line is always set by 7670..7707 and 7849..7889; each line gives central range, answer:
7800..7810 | 0.16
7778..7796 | 0.13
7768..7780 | -0.15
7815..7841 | 1.08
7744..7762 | 0.60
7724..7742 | -0.80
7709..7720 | -0.44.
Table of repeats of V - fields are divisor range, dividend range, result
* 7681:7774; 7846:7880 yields 1.05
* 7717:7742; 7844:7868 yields 1.01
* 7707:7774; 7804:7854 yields 1.00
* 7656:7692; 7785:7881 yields 1.07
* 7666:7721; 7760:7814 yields 1.04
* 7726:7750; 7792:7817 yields 1.01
